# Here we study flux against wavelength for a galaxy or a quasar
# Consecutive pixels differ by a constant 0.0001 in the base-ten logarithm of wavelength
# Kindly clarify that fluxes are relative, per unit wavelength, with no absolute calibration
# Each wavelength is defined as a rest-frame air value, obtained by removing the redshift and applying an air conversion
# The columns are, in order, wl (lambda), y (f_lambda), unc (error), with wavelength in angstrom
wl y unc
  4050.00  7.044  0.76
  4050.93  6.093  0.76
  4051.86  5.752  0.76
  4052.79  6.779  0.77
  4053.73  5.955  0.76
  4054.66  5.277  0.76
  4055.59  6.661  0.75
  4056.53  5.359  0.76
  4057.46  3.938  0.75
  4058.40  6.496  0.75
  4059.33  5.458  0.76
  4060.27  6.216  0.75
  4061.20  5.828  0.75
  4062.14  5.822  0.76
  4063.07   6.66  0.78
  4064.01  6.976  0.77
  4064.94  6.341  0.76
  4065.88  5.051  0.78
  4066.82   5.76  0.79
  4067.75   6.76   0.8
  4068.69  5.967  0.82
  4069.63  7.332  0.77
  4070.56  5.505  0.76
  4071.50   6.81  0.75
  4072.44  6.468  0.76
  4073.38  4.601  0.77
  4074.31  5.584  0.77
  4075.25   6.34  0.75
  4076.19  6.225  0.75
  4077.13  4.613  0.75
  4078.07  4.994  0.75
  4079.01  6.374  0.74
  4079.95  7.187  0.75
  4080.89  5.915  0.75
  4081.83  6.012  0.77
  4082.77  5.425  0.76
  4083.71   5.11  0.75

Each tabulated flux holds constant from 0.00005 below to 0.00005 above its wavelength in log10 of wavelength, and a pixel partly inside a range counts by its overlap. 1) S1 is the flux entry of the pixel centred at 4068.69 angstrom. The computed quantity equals 5.967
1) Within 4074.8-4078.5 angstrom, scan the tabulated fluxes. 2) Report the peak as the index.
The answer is 6.34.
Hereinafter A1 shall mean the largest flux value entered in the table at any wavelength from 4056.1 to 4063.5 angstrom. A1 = 6.66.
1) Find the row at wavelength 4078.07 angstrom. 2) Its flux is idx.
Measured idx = 4.994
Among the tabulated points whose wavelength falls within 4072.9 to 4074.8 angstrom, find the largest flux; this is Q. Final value 5.584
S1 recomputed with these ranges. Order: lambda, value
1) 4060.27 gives 6.216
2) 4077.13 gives 4.613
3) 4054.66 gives 5.277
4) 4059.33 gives 5.458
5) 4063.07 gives 6.66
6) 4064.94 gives 6.341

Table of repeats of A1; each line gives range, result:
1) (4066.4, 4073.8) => 7.332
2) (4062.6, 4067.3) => 6.976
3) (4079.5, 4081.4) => 7.187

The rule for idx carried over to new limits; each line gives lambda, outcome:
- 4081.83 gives 6.012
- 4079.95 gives 7.187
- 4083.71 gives 5.11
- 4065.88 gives 5.051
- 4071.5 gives 6.81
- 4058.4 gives 6.496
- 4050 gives 7.044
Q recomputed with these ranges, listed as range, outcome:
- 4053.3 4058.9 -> 6.661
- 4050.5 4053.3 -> 6.779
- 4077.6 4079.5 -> 6.374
